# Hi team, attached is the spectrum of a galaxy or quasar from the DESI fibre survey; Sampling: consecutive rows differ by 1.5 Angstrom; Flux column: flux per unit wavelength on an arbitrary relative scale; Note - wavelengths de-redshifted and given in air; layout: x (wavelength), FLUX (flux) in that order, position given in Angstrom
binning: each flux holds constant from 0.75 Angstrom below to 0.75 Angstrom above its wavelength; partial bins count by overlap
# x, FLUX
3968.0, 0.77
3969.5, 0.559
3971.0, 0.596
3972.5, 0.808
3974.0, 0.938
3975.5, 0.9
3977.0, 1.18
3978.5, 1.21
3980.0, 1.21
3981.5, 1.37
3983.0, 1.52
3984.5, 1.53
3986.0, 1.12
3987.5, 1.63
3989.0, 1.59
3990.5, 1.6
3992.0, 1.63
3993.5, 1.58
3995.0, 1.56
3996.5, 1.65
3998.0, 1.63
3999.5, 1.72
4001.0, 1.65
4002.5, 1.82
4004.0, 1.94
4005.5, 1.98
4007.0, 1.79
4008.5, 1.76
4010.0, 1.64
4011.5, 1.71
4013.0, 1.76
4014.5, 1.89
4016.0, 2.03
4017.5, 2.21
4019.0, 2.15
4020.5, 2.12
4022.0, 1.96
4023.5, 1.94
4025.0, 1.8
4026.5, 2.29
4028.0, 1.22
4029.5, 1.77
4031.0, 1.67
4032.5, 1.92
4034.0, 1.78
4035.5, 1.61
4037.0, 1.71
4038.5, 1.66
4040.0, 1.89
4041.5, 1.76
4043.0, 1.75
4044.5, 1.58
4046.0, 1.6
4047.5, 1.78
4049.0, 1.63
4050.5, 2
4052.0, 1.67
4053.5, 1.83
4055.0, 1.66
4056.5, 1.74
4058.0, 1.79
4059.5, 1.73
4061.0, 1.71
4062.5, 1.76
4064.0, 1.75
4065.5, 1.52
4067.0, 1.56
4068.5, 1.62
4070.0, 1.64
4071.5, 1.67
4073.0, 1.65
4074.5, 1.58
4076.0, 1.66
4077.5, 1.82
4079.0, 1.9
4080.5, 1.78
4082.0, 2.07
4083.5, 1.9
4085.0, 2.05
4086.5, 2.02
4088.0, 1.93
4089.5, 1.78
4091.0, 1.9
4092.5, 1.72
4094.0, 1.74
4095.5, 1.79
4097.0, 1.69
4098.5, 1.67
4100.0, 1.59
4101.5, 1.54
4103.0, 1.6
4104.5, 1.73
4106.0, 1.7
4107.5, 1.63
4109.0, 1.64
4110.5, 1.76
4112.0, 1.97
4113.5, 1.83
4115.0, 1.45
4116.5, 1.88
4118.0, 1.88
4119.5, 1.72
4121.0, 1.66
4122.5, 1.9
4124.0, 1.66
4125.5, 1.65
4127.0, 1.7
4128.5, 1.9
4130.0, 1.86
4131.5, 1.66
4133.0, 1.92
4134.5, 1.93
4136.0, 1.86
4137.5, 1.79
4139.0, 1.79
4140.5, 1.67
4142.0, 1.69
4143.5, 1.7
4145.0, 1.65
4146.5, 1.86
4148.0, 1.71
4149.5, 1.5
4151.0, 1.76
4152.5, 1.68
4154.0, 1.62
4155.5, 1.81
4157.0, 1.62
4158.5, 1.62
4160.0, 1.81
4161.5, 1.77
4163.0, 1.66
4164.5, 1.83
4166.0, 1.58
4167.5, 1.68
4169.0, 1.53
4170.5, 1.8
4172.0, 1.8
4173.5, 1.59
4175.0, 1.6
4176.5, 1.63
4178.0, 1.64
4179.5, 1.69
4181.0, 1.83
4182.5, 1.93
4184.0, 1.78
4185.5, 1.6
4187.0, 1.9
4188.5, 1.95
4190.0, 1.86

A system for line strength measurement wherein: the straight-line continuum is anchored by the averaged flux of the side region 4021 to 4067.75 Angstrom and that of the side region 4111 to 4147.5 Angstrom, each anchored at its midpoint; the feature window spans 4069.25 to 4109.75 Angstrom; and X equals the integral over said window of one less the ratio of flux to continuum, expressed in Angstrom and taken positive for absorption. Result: 0.1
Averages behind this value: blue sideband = 1.75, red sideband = 1.77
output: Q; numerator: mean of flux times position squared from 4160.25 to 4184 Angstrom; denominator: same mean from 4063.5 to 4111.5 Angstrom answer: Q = 1.0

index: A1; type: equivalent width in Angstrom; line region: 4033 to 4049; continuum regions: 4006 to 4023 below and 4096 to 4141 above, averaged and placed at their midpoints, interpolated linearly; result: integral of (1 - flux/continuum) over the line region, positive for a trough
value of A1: 1.3 Angstrom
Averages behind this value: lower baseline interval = 1.91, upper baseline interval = 1.74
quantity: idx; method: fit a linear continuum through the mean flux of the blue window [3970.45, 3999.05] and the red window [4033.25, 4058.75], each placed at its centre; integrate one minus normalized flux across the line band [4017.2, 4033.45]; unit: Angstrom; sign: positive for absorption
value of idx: -3.1 Angstrom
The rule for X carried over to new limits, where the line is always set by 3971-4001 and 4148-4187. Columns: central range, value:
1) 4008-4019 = -3.51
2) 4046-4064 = -3.00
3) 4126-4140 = -1.54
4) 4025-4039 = -2.74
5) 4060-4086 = -3.66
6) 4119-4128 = -0.55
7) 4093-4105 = -0.70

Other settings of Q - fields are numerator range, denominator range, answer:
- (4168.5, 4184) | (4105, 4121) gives 1.01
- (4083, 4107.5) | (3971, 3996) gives 1.42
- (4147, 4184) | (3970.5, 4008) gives 1.27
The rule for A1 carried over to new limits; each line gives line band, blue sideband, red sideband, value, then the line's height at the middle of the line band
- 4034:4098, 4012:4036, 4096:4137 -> 2.29 Angstrom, 1.82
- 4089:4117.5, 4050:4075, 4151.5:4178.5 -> -0.44 Angstrom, 1.69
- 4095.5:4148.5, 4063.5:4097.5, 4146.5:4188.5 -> 0.09 Angstrom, 1.74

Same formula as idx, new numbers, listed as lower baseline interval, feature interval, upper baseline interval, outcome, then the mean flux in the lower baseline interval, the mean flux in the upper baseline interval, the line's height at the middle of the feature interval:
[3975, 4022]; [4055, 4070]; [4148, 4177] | -0.2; 1.66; 1.68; 1.67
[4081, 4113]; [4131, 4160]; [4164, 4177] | -0.4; 1.78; 1.67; 1.71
